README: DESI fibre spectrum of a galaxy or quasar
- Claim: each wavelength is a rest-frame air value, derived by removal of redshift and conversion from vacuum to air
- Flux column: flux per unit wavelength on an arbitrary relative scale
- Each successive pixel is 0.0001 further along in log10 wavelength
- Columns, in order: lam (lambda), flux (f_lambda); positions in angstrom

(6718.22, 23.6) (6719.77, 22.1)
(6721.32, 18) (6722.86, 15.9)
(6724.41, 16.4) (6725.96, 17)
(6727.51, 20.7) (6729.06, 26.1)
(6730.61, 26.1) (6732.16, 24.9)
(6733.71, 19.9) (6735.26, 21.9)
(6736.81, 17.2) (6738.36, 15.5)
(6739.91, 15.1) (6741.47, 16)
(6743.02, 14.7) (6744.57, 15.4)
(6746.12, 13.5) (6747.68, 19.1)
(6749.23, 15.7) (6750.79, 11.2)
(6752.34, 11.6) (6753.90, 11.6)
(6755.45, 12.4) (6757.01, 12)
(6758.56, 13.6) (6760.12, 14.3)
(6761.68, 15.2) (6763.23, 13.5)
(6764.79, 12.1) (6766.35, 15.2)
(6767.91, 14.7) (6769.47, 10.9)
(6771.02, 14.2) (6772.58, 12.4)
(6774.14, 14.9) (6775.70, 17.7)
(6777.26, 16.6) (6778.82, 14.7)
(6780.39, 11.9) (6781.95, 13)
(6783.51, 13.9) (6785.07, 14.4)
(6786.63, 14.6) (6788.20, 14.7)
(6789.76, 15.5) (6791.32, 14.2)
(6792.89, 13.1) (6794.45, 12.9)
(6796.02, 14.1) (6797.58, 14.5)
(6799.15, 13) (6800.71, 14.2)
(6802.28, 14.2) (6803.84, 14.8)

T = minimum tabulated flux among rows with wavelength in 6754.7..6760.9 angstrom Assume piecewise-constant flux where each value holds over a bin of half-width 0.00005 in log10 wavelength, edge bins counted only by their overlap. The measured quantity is 12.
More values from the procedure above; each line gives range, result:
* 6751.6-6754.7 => 11.6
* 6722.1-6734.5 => 15.9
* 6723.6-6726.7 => 16.4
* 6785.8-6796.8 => 12.9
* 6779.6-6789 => 11.9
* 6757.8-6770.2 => 10.9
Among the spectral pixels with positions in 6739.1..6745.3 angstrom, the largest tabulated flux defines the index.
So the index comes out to 16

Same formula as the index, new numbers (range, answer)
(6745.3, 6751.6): 19.1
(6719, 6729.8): 26.1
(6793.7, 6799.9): 14.5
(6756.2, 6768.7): 15.2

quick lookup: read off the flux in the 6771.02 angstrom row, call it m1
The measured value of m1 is 14.2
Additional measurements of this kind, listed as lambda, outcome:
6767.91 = 14.7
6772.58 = 12.4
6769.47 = 10.9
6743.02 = 14.7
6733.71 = 19.9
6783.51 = 13.9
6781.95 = 13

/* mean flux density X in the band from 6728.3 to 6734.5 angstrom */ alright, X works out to 24.2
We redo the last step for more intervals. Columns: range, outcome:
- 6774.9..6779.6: 16.3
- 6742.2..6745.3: 15.1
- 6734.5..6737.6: 19.5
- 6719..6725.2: 18.1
